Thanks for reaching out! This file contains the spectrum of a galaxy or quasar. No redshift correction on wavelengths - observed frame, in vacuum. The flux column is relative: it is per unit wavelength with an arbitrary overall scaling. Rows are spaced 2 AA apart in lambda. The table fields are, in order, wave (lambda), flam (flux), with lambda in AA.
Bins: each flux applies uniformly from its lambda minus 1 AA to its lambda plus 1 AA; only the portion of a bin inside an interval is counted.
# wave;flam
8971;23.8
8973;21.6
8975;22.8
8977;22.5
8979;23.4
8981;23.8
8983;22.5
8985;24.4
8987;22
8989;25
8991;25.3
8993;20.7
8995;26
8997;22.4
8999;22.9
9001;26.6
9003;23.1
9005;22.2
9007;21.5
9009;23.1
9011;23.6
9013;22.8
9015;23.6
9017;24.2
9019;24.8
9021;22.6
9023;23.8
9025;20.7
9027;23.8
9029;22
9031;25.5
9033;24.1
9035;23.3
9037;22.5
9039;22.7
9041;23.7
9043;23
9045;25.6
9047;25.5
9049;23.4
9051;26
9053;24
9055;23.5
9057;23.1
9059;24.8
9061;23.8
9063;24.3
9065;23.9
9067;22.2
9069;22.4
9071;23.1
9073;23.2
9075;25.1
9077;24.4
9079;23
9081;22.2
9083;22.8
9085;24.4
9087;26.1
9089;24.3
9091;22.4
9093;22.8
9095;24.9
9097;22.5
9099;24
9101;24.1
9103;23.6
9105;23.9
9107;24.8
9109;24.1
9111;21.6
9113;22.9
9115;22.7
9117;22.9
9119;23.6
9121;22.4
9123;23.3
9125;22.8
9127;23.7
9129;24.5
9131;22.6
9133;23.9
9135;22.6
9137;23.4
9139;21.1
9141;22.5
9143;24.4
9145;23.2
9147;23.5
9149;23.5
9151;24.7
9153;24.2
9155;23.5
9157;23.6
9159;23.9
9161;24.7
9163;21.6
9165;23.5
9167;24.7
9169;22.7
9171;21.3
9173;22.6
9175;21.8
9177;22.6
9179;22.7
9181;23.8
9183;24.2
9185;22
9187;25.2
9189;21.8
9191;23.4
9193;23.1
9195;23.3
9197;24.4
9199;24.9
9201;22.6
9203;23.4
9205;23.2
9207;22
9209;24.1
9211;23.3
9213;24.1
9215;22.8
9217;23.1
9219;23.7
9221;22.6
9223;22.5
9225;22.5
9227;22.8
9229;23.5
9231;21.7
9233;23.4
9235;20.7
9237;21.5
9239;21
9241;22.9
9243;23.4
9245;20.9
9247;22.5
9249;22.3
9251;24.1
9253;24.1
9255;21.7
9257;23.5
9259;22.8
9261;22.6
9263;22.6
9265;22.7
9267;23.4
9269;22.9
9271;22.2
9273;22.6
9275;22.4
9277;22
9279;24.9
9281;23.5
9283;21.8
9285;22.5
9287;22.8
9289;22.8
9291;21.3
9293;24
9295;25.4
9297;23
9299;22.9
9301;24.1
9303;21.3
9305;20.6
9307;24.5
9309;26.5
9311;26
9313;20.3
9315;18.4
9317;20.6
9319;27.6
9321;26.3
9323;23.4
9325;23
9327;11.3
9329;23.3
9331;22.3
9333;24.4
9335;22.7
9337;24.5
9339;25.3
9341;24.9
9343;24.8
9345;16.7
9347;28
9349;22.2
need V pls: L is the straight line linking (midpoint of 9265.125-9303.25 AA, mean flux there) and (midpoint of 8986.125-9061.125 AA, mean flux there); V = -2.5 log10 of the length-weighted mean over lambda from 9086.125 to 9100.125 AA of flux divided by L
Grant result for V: -0.02 mag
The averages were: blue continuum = 23.6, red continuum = 23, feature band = 23.8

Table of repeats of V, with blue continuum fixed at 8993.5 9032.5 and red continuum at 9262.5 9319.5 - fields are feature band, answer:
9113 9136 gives 0.00 mag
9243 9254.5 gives 0.01 mag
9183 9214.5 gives -0.02 mag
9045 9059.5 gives -0.05 mag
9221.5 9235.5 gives 0.02 mag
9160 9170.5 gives -0.01 mag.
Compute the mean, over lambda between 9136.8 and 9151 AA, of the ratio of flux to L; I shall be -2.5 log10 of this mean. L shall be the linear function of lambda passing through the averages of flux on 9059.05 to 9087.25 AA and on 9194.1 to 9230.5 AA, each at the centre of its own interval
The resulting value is 0.011 mag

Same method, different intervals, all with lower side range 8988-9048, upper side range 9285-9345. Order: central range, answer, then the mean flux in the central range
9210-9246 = 0.03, 22.6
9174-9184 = 0.01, 23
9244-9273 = 0.02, 22.7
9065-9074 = 0.03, 22.9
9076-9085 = 0.01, 23.2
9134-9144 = 0.02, 22.8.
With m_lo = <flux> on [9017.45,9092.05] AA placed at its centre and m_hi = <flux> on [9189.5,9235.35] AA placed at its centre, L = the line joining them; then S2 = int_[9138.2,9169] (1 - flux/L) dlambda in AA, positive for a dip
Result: -0.2 AA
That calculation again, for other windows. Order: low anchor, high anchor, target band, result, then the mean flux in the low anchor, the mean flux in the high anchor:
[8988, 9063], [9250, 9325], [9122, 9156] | 0.1 AA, 23.7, 23.1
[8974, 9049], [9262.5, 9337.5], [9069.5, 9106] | -0.6 AA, 23.5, 22.8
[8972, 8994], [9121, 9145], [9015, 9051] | -0.9 AA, 23.1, 23.1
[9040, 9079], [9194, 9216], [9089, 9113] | 0.3 AA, 23.9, 23.5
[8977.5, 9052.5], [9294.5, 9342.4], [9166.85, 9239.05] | 0.9 AA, 23.6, 23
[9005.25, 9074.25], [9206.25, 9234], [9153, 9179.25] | 0.1 AA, 23.5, 23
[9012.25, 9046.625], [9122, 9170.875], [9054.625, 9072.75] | 0.0 AA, 23.5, 23.4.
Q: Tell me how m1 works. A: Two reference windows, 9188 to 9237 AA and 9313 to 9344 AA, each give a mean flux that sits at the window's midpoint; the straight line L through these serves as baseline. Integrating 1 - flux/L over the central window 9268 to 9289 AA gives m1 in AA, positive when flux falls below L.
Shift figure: 0.1 AA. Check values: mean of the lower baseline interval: 23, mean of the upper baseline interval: 22.8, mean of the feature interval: 22.8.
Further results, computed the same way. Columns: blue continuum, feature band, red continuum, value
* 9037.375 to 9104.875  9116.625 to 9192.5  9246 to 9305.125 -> 0.6 AA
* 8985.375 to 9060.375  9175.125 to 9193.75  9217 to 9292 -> -0.2 AA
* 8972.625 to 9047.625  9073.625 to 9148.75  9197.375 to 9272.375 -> -0.9 AA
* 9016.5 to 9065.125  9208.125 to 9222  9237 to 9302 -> -0.2 AA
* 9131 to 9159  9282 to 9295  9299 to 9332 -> -0.1 AA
